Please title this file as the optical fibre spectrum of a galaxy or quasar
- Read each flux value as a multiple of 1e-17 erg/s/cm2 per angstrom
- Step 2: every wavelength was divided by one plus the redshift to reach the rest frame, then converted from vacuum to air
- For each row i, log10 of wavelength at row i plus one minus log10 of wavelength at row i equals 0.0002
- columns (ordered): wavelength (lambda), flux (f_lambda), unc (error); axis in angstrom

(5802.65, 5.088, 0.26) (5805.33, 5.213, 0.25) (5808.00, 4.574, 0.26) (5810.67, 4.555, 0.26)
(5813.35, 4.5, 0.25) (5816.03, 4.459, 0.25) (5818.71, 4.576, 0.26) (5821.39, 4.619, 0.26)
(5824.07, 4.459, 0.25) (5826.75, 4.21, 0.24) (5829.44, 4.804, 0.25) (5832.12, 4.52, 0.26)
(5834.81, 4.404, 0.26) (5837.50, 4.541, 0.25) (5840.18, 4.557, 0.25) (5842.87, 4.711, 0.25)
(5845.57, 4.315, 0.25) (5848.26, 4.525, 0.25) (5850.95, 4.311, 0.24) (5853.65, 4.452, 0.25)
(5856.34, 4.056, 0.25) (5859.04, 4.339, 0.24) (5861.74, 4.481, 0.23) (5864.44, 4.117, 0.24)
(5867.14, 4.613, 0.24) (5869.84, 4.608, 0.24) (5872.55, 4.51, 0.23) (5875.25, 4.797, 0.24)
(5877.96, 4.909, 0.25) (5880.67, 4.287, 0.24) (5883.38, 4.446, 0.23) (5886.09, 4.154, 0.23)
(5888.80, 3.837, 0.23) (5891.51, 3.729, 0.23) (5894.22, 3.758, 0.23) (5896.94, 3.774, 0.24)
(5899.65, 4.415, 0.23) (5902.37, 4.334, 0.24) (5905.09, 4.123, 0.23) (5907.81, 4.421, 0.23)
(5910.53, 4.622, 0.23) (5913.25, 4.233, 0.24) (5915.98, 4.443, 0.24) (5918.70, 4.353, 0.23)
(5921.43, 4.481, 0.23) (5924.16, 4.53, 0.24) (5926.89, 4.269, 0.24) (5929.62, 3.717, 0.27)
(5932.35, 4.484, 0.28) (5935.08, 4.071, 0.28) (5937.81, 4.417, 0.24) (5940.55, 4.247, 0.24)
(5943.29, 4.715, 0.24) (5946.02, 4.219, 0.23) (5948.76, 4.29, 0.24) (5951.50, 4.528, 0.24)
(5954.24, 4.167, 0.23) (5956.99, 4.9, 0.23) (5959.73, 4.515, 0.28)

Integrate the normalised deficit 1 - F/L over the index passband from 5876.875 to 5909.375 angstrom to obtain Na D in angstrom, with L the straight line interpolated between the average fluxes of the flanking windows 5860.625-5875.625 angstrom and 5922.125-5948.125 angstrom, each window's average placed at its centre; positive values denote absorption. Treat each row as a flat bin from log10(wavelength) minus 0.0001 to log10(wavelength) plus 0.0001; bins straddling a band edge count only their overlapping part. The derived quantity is 1.84 angstrom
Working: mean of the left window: 4.5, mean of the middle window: 4.18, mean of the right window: 4.3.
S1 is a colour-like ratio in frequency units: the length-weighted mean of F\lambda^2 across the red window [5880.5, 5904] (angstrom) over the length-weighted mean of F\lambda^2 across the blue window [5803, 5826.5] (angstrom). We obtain 0.91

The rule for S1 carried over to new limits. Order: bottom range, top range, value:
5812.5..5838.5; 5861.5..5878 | 1.03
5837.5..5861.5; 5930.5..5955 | 1.01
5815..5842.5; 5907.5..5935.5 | 0.99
